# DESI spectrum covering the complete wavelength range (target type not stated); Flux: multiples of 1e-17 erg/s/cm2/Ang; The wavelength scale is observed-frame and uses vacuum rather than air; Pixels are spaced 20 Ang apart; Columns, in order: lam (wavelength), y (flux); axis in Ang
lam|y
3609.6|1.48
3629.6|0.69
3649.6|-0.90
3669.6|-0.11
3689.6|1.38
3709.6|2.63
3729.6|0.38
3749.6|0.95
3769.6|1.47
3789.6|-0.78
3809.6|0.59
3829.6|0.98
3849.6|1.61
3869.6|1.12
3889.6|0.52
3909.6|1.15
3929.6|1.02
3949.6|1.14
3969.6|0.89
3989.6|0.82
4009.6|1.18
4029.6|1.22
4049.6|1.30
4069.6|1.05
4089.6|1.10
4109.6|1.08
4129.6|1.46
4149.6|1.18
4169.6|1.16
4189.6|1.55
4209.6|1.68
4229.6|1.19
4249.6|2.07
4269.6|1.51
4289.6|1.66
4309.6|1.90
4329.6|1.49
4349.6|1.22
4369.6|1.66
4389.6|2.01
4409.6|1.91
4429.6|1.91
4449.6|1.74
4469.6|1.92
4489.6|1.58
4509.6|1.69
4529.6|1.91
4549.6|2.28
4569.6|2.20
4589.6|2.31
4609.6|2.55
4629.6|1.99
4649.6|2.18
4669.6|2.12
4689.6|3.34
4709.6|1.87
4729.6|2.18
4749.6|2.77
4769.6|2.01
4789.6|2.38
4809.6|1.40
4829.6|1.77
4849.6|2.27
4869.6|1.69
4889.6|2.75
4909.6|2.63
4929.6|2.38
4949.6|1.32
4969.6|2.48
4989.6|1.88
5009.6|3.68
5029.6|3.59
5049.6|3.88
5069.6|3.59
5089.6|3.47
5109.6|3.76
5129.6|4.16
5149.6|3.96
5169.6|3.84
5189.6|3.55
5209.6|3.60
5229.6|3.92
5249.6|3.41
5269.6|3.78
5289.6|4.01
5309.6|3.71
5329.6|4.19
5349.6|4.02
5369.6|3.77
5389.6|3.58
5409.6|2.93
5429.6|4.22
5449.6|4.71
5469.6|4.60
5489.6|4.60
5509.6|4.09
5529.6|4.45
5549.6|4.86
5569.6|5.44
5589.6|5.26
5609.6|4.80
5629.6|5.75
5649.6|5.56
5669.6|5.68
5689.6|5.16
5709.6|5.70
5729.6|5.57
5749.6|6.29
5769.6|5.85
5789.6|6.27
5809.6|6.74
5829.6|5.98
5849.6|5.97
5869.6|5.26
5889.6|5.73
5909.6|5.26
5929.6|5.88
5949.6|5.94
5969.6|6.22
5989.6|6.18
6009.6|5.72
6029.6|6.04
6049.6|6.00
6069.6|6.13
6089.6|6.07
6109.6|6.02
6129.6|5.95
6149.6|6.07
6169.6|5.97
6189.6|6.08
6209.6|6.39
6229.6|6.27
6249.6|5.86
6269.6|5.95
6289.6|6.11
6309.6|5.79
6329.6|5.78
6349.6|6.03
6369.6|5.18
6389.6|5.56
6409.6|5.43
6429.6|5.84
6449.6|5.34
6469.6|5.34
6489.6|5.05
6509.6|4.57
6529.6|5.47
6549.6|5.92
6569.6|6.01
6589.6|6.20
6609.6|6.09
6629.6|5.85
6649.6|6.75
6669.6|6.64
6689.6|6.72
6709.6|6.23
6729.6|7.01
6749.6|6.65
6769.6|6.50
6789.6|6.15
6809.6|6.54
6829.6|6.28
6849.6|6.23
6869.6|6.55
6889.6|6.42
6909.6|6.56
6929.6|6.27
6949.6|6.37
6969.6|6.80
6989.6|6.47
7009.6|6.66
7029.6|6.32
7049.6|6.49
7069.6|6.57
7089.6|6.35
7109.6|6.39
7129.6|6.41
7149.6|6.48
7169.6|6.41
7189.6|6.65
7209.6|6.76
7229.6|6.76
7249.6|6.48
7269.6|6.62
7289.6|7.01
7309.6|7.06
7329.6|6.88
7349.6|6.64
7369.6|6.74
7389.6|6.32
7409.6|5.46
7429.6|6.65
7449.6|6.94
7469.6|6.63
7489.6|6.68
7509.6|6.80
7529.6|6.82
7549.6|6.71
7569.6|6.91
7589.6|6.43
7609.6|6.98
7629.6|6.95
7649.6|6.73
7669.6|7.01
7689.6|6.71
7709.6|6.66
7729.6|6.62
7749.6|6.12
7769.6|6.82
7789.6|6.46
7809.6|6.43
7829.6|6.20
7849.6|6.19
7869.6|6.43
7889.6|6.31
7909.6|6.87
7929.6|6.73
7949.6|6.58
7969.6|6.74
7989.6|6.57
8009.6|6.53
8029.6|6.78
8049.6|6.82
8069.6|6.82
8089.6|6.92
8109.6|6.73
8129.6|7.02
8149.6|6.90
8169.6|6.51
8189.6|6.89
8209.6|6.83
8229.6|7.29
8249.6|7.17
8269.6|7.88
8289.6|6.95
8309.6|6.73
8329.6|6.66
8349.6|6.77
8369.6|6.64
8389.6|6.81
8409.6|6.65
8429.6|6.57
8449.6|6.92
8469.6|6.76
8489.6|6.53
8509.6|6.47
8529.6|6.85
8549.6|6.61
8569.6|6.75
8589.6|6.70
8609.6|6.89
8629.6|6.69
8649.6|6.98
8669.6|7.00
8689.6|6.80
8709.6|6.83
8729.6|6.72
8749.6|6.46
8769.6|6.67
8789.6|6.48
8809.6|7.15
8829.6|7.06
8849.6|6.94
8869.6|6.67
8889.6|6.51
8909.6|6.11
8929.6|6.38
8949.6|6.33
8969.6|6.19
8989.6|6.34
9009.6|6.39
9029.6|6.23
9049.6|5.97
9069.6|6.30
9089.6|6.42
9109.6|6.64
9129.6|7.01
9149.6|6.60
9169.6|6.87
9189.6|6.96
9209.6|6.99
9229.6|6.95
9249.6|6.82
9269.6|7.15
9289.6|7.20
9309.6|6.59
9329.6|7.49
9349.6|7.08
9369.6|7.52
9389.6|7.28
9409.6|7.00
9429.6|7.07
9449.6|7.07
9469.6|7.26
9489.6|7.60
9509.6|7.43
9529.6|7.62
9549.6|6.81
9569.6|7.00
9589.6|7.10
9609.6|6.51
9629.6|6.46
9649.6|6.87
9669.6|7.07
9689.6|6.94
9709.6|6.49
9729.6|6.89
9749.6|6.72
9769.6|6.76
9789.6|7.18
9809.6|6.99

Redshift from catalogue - 0.256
